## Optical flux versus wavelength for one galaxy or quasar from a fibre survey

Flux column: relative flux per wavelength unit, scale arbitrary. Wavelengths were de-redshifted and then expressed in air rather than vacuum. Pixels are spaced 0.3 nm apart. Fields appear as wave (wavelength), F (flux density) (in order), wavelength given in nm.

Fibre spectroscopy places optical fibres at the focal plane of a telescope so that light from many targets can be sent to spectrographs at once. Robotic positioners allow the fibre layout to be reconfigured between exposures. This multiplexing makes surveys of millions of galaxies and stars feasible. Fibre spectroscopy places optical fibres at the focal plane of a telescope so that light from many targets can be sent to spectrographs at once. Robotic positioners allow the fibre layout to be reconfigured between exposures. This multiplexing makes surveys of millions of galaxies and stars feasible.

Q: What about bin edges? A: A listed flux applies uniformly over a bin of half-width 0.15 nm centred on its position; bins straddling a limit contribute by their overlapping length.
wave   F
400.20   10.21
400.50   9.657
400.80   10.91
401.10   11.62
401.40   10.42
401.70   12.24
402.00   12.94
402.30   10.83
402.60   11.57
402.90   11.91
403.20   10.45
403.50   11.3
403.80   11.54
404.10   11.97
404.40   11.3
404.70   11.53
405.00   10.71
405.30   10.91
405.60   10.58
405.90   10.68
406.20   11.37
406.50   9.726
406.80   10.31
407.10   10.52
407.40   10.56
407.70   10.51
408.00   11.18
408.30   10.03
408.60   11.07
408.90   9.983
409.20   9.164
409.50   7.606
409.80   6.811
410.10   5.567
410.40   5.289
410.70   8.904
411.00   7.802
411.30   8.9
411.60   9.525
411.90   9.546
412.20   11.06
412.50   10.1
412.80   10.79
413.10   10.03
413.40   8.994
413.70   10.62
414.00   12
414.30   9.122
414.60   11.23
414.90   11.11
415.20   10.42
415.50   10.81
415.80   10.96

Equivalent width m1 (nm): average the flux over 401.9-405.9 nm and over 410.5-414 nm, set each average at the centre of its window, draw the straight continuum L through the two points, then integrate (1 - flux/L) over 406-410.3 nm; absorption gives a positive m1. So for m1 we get 0.39 nm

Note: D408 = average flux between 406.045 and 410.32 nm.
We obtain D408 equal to 9.53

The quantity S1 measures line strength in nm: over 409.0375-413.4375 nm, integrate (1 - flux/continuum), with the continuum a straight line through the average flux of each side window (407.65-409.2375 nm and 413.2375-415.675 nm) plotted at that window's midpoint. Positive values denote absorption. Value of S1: 0.76 nm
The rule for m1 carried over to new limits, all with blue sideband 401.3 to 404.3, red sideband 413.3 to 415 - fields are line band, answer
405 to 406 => 0.05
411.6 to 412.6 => 0.05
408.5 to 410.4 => 0.50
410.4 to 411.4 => 0.26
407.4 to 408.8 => 0.05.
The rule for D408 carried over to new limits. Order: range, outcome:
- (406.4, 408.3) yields 10.5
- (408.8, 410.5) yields 7.39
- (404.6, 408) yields 10.7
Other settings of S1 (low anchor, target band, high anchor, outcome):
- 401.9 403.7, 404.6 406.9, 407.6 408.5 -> 0.055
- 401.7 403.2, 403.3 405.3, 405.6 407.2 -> -0.031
